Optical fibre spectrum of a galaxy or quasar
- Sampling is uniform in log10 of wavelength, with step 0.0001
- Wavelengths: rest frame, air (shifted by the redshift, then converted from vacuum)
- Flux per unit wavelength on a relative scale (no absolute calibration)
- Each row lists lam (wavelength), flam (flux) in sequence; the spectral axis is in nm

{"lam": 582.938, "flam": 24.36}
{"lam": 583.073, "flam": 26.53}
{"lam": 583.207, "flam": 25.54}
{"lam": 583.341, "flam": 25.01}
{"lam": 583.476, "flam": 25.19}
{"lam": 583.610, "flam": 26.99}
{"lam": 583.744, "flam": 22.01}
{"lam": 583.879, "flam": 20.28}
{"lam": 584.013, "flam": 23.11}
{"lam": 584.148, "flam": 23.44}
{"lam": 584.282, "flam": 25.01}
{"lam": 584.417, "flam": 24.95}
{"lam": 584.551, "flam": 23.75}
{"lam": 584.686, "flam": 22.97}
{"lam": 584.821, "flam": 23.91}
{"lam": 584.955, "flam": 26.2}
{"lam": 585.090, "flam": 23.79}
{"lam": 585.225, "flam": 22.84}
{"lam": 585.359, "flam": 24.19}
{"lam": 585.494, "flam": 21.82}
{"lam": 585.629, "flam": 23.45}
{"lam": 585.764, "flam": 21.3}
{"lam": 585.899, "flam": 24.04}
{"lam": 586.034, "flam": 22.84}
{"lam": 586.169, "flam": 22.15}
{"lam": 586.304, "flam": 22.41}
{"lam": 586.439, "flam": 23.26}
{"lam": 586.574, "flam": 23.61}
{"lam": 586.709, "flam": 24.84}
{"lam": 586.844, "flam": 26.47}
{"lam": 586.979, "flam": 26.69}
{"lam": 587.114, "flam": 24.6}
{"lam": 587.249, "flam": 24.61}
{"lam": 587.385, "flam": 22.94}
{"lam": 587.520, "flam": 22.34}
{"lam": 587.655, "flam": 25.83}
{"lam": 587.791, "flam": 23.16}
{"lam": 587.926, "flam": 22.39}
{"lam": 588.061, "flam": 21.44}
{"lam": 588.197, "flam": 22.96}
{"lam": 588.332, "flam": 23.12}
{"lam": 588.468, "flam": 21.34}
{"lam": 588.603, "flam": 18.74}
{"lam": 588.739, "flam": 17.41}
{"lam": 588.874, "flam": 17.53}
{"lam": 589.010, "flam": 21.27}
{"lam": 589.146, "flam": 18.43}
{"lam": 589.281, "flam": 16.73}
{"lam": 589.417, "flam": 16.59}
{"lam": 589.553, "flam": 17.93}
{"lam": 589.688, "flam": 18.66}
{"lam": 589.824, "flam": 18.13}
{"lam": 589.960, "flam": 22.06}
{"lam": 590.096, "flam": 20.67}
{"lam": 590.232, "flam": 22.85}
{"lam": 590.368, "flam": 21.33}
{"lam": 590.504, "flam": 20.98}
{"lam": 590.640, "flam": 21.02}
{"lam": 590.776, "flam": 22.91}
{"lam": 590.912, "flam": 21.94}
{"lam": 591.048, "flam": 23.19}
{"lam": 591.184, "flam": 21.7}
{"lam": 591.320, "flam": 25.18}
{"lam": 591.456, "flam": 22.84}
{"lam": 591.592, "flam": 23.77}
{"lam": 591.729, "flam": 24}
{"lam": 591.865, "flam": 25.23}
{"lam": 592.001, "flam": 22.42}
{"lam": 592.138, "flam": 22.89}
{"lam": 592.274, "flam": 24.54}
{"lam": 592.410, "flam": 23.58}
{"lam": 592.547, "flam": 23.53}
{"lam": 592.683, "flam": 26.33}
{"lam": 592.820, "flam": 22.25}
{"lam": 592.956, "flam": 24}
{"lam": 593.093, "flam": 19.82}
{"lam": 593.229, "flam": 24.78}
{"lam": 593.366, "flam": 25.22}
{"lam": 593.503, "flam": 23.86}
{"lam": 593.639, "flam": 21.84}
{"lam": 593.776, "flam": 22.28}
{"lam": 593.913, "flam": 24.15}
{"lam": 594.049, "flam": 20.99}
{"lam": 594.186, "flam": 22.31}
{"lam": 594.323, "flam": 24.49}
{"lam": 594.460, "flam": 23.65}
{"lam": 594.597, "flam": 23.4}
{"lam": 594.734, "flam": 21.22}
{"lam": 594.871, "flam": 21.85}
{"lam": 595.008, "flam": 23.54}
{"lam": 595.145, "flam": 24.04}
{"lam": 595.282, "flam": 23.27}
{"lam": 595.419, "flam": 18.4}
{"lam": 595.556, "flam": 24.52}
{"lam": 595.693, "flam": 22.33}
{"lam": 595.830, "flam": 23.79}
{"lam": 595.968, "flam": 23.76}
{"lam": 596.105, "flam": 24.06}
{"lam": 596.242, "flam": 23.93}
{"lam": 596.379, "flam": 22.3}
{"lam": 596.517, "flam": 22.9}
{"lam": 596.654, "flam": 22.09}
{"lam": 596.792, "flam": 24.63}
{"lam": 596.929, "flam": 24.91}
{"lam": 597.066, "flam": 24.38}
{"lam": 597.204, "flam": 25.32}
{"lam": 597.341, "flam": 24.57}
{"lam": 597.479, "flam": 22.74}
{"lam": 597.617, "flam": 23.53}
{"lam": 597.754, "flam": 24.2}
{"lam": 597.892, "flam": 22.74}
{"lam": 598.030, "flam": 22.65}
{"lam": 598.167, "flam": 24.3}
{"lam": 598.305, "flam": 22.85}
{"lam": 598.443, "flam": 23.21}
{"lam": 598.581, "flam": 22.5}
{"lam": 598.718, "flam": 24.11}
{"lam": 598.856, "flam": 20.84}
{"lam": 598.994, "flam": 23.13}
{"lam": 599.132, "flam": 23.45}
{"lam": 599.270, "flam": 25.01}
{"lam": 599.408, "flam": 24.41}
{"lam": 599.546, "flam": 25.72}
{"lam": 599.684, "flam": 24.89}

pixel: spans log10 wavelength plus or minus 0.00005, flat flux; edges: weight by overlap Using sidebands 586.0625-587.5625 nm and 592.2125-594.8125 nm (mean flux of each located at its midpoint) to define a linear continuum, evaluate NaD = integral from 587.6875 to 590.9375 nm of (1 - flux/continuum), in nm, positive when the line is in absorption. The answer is 0.450 nm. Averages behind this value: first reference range 24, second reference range 23.3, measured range 20.4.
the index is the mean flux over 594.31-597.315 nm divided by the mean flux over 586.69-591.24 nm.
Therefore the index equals 1.1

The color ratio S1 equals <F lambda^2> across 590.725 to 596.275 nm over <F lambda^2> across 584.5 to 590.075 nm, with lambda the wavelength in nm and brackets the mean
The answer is 1.07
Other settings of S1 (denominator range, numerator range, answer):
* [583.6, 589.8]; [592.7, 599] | 1.07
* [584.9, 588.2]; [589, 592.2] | 0.92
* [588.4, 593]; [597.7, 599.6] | 1.12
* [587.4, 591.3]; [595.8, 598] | 1.16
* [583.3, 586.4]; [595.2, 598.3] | 1.04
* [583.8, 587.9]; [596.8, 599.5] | 1.04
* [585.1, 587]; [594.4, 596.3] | 1.01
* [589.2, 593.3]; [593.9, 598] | 1.07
